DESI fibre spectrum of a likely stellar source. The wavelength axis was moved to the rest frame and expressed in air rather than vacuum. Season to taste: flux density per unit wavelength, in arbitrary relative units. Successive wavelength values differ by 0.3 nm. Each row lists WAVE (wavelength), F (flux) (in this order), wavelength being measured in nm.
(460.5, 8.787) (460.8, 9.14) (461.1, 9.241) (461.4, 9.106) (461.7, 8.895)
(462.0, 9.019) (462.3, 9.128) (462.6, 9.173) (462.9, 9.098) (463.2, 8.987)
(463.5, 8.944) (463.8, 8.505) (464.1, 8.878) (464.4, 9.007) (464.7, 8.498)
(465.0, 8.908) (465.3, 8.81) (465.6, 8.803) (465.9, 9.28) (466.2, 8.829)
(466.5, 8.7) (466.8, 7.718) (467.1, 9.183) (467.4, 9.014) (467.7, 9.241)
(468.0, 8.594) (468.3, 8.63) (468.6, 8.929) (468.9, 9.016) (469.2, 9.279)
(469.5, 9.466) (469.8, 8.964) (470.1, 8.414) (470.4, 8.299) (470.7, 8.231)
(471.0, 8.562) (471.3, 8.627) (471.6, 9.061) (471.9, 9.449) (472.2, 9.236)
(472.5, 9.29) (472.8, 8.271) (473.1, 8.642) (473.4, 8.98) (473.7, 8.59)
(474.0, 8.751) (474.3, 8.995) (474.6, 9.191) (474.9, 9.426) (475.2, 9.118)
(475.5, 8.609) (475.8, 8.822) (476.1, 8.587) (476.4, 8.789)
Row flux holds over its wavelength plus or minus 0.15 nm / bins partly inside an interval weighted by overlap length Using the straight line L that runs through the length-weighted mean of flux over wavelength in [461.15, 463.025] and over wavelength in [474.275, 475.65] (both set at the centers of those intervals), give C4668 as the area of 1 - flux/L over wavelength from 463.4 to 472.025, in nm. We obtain 0.24 nm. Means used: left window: 9.08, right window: 9.07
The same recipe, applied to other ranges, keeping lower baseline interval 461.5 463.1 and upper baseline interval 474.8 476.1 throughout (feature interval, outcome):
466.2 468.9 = 0.072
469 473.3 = 0.061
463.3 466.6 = 0.072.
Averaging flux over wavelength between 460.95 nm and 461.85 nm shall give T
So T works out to 9.08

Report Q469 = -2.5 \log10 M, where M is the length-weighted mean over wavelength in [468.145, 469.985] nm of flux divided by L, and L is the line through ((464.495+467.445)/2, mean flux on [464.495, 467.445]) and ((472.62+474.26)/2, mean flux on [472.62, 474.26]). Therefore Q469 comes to -0.04 mag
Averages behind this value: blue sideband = 8.77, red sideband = 8.68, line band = 9.03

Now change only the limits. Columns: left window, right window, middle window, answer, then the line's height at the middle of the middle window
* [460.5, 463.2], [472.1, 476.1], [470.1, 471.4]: 0.066 mag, 8.95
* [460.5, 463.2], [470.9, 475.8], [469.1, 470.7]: 0.020 mag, 8.97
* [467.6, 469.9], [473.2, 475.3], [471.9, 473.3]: 0.009 mag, 9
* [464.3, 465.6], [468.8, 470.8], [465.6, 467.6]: 0.001 mag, 8.81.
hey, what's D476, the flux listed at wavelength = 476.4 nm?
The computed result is 8.789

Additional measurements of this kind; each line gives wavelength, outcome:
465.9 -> 9.28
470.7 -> 8.231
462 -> 9.019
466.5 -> 8.7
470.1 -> 8.414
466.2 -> 8.829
